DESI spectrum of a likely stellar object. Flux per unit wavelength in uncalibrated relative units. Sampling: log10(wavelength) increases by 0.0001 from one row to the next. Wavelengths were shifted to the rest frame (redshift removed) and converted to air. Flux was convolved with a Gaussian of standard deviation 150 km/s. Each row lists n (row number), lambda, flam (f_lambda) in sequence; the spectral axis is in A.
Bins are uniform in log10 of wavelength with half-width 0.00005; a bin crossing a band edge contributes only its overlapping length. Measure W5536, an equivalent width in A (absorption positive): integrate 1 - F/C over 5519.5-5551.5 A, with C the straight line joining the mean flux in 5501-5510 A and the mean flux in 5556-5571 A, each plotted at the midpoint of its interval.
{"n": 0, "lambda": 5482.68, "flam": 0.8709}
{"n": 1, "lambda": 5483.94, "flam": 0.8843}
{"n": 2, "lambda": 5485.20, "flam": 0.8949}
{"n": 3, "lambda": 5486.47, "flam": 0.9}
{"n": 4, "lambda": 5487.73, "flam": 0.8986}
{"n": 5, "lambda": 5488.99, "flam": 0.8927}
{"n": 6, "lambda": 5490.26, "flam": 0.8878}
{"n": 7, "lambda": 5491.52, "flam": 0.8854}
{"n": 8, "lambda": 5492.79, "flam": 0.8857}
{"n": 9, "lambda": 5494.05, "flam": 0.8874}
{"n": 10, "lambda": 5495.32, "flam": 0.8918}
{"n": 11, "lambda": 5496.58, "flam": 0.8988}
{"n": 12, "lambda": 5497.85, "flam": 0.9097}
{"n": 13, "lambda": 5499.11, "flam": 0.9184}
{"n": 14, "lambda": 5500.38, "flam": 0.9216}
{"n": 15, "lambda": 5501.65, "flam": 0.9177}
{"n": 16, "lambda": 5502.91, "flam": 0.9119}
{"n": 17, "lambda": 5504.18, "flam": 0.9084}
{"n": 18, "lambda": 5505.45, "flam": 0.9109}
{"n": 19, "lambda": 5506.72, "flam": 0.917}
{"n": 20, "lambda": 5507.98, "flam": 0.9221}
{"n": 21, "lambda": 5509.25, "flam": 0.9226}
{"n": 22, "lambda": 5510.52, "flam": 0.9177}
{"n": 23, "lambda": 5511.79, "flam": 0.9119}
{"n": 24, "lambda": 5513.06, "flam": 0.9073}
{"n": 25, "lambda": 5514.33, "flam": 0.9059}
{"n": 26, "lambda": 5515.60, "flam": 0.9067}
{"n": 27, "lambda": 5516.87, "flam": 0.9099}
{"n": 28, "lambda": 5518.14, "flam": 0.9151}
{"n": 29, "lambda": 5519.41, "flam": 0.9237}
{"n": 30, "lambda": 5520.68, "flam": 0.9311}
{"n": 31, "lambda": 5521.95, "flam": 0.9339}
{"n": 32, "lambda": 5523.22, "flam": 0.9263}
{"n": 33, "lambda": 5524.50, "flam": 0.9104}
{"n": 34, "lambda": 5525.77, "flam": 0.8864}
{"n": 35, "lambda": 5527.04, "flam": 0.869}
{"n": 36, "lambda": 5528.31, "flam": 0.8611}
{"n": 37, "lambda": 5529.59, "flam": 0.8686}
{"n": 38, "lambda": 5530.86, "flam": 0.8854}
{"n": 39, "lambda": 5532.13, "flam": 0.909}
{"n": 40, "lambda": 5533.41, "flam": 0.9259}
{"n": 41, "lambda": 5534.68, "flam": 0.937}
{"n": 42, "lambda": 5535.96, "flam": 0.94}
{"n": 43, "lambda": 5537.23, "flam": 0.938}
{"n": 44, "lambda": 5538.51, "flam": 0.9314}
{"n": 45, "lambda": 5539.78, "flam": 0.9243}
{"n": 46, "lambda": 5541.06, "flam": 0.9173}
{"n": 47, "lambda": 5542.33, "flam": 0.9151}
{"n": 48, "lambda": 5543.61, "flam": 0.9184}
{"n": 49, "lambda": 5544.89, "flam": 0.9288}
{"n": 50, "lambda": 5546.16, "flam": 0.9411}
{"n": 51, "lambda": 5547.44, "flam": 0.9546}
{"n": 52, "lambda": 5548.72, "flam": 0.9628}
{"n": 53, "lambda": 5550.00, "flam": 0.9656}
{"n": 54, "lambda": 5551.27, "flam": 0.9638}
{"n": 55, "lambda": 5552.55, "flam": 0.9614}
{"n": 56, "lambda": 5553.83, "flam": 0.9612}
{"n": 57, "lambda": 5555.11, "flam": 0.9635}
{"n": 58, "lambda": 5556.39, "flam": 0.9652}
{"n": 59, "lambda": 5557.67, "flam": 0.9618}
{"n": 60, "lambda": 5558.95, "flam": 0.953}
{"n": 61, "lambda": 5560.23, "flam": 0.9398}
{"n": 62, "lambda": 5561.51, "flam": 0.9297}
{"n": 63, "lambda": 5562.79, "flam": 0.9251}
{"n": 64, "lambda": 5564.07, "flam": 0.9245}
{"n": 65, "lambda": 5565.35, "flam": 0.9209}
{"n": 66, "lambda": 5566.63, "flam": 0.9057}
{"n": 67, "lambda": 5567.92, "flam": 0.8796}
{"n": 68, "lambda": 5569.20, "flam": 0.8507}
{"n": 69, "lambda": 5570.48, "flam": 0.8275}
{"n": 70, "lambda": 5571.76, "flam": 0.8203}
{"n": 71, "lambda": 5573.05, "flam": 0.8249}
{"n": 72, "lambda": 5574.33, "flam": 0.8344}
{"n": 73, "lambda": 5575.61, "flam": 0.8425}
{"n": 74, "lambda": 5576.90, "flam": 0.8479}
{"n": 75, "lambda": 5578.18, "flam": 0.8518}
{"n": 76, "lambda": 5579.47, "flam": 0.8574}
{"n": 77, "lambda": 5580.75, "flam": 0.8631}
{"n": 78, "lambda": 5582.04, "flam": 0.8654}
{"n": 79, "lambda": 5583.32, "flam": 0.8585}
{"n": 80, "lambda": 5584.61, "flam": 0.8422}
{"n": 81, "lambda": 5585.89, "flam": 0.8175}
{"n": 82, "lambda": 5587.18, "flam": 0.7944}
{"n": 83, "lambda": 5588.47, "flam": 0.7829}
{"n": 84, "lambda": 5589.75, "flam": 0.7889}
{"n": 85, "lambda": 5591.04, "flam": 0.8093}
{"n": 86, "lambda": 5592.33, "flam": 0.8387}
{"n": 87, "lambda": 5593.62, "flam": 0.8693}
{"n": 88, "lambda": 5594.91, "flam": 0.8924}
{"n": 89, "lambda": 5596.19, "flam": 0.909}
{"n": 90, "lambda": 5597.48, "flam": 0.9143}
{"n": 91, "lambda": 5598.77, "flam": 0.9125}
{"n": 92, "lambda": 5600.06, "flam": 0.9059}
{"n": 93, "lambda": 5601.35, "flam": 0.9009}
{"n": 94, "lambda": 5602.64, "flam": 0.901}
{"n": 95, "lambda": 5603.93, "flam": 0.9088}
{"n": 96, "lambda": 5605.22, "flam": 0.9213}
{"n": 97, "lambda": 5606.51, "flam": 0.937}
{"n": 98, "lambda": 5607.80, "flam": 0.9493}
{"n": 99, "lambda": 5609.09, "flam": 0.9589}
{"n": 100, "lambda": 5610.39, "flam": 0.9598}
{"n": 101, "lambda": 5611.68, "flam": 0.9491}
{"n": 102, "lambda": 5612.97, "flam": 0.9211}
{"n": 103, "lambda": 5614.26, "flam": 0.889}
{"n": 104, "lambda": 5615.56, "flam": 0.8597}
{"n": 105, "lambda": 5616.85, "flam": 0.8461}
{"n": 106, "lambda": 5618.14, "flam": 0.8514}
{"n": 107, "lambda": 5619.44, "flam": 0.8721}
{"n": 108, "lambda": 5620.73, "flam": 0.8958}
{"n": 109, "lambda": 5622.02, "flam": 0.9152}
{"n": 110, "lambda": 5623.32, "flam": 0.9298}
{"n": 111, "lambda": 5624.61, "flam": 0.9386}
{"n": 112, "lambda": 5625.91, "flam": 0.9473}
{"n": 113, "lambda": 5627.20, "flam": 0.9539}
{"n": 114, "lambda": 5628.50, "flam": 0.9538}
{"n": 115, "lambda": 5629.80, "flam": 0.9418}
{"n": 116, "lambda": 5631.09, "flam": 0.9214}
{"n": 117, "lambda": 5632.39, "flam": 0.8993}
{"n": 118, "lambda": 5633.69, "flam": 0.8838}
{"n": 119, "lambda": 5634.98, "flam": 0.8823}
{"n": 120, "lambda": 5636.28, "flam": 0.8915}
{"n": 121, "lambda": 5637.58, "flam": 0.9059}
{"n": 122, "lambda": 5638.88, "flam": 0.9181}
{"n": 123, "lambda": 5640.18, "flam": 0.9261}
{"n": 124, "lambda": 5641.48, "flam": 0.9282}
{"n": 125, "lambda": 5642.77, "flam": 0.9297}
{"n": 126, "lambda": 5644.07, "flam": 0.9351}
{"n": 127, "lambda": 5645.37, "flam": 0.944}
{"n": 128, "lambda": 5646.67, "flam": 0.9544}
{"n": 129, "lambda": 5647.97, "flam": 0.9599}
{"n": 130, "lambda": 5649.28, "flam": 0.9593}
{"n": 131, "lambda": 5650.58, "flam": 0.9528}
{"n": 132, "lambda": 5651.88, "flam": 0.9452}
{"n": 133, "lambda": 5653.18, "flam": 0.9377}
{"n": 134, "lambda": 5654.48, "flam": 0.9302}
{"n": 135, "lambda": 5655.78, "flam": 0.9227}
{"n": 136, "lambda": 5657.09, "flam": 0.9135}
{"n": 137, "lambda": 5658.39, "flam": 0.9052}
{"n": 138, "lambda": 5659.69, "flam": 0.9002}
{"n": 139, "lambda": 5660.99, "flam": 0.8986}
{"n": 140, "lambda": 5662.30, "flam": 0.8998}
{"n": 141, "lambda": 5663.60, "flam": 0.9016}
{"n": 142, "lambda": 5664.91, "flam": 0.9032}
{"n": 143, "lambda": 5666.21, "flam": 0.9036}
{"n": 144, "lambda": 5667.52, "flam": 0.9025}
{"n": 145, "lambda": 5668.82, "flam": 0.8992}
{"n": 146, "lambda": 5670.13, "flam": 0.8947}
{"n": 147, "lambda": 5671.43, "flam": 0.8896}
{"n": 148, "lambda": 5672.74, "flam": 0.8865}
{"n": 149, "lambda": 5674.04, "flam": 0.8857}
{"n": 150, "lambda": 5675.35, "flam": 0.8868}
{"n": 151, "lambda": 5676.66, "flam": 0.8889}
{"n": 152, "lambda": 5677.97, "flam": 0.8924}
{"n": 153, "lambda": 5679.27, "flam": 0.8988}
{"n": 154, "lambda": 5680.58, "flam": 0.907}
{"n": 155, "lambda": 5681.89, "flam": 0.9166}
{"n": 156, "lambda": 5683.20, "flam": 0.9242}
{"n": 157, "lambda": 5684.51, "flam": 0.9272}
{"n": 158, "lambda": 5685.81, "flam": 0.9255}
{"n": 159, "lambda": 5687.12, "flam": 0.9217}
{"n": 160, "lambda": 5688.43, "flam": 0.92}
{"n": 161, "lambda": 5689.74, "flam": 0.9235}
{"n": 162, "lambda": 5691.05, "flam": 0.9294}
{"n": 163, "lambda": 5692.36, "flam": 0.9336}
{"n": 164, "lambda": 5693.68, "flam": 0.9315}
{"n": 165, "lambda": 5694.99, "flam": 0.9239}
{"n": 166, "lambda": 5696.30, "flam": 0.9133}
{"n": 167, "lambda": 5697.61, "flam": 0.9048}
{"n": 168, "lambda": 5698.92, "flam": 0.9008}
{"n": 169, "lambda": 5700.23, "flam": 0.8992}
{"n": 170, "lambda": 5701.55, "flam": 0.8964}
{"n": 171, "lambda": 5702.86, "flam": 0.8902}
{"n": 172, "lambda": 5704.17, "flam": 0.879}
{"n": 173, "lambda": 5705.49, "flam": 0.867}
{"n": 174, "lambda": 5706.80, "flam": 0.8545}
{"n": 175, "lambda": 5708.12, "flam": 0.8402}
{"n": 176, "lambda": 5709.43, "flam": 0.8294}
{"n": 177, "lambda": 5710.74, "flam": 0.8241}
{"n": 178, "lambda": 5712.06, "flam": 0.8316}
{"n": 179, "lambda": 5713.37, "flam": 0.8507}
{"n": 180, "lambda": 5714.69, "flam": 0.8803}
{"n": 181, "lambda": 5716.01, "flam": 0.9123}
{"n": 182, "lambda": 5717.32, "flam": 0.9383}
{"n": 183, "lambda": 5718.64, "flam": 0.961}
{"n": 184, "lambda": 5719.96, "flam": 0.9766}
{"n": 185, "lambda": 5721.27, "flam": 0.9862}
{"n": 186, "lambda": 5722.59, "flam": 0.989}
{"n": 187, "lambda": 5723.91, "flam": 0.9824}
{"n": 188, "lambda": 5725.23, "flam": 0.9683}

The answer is -0.2 A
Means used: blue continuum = 0.916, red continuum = 0.915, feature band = 0.921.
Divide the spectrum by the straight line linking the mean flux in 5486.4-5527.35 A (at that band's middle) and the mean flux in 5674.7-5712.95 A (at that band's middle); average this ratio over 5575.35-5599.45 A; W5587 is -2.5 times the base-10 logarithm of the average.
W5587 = 0.06 mag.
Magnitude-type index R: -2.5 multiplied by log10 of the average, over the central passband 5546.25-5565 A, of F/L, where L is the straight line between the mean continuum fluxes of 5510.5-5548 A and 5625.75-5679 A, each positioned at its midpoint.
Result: -0.04 mag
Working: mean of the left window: 0.915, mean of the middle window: 0.951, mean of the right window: 0.916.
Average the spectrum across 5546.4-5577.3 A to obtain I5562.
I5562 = 0.913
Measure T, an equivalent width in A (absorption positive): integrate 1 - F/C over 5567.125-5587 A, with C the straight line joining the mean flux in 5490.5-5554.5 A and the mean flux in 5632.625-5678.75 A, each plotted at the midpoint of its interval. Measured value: 1.5 A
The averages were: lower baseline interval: 0.917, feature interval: 0.845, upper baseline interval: 0.913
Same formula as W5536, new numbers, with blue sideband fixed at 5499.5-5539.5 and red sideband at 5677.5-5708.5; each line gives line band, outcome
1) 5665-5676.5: 0.16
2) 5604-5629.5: -0.28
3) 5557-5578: 0.57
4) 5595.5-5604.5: 0.02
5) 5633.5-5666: -0.50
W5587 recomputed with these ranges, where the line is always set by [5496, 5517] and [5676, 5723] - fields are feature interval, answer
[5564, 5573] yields 0.05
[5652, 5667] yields -0.01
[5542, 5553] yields -0.04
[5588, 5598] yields 0.07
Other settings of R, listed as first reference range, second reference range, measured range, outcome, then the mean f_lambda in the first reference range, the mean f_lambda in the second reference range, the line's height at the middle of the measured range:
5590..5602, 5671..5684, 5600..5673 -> -0.03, 0.88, 0.898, 0.889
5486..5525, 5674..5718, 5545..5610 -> 0.01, 0.909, 0.896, 0.904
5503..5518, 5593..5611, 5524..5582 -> 0.01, 0.913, 0.917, 0.915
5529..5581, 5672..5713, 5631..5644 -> -0.01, 0.911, 0.895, 0.901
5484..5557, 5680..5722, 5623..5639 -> -0.01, 0.917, 0.904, 0.909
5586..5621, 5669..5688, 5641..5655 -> -0.06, 0.885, 0.904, 0.896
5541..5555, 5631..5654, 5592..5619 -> 0.03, 0.947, 0.926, 0.934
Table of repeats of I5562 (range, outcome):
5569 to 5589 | 0.836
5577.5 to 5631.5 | 0.89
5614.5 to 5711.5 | 0.907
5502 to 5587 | 0.906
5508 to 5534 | 0.906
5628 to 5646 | 0.919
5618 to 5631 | 0.923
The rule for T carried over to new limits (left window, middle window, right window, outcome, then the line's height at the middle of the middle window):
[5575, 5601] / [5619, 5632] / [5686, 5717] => -0.9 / 0.866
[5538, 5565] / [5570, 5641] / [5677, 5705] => 3.4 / 0.931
